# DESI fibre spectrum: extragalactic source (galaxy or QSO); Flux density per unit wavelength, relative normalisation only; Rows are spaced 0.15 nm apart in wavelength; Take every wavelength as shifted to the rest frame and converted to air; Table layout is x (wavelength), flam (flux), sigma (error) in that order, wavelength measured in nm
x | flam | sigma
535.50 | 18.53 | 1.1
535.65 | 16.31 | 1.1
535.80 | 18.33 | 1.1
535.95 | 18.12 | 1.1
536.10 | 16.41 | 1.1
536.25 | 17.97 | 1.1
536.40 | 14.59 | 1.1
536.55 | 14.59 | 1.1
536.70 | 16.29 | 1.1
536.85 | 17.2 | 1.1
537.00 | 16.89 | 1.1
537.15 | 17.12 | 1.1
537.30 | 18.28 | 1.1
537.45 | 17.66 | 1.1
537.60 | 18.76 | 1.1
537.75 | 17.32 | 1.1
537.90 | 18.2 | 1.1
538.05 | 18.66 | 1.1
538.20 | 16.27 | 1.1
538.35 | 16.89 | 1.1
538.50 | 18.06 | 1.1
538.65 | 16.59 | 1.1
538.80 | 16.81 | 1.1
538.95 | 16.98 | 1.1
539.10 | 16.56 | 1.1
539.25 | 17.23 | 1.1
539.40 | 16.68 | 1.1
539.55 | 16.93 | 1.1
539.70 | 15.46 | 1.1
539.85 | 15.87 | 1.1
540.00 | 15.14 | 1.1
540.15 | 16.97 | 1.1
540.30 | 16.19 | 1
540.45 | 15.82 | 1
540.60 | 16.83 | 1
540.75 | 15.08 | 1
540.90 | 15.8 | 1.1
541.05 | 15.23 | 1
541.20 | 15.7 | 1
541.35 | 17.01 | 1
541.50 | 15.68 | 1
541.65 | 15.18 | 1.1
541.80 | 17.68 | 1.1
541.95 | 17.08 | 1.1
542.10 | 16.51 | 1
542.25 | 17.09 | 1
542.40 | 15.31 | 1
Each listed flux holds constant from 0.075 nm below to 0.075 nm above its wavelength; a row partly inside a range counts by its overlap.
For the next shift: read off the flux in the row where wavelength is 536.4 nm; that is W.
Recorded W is 14.59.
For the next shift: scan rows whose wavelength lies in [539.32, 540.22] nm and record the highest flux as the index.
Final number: 16.97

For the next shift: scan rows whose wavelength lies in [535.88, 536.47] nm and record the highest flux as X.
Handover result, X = 18.12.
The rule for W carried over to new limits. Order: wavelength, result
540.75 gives 15.08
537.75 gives 17.32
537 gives 16.89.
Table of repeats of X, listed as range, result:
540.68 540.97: 15.8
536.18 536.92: 17.97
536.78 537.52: 18.28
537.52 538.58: 18.76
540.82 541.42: 17.01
